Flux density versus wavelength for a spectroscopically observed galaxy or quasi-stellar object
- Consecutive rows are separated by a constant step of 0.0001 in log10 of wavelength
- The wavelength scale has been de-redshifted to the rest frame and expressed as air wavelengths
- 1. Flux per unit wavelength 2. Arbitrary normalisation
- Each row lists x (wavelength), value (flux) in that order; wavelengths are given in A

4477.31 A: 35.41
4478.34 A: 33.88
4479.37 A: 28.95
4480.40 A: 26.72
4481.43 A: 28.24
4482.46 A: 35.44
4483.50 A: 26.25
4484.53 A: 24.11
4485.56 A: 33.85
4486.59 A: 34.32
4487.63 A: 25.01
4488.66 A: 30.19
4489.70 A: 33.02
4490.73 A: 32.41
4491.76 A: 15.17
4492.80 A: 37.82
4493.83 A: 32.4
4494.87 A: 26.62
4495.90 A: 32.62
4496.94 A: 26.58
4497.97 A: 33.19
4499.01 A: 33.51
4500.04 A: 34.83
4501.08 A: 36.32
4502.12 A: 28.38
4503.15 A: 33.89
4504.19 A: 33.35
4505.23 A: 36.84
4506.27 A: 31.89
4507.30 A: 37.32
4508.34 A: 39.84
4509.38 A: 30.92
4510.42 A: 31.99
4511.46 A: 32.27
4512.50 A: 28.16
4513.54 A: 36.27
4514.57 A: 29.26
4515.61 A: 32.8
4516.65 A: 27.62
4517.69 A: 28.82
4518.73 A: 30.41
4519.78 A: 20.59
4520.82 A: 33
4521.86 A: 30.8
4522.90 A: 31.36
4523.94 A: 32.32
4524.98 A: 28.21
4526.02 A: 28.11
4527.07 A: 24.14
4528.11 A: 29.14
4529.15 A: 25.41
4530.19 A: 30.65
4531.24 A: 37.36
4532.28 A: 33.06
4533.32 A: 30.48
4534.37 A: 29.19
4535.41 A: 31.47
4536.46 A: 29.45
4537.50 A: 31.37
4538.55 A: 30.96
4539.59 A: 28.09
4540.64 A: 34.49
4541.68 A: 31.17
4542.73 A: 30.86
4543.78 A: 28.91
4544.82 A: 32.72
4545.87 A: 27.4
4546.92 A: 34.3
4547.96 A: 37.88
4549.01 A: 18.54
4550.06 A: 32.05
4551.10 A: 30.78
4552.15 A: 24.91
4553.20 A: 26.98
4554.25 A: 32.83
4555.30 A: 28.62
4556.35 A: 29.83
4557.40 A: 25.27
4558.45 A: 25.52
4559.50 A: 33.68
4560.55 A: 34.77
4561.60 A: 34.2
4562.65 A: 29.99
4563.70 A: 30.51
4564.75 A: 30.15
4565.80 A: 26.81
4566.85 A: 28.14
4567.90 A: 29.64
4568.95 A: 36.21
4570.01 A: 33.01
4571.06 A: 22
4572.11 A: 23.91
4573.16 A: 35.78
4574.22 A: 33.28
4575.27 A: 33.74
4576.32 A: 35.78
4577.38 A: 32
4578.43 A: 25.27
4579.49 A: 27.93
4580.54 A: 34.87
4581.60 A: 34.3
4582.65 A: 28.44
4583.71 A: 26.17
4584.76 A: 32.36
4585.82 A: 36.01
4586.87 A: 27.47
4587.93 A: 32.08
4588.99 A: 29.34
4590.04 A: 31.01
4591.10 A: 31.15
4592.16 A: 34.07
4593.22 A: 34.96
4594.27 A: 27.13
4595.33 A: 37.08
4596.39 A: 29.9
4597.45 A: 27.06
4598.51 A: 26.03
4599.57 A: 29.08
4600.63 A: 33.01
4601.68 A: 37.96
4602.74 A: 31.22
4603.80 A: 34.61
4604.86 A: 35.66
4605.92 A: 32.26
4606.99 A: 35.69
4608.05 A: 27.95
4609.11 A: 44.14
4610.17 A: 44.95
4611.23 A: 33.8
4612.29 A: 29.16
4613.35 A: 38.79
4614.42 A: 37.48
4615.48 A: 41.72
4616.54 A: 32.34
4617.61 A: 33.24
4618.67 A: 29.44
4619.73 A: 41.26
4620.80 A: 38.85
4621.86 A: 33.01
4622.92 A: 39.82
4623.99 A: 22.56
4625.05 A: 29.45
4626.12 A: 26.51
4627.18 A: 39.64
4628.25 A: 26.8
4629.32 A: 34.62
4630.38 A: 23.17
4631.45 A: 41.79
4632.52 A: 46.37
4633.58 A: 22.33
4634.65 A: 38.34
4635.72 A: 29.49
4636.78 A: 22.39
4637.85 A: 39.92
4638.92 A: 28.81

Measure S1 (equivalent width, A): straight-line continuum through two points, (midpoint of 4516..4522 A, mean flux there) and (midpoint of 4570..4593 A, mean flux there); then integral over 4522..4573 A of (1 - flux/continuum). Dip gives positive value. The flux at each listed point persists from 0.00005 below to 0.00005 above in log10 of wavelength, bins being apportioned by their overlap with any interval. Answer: -0.7 A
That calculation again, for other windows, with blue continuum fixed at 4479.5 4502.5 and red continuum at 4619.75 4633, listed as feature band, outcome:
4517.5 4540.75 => 1.0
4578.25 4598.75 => 1.3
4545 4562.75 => 1.1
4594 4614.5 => -0.3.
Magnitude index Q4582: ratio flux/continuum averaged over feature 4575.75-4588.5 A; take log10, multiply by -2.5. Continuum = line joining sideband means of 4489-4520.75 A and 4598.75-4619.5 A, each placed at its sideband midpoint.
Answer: 0.10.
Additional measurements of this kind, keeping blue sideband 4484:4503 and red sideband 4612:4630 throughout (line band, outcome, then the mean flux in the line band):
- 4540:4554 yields 0.06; 30.1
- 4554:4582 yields 0.06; 30.6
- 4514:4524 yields 0.06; 29.6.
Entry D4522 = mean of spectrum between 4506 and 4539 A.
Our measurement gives 30.8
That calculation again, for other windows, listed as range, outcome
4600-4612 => 35.4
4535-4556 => 30.2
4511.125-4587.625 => 30.3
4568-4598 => 31.1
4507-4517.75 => 32.3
